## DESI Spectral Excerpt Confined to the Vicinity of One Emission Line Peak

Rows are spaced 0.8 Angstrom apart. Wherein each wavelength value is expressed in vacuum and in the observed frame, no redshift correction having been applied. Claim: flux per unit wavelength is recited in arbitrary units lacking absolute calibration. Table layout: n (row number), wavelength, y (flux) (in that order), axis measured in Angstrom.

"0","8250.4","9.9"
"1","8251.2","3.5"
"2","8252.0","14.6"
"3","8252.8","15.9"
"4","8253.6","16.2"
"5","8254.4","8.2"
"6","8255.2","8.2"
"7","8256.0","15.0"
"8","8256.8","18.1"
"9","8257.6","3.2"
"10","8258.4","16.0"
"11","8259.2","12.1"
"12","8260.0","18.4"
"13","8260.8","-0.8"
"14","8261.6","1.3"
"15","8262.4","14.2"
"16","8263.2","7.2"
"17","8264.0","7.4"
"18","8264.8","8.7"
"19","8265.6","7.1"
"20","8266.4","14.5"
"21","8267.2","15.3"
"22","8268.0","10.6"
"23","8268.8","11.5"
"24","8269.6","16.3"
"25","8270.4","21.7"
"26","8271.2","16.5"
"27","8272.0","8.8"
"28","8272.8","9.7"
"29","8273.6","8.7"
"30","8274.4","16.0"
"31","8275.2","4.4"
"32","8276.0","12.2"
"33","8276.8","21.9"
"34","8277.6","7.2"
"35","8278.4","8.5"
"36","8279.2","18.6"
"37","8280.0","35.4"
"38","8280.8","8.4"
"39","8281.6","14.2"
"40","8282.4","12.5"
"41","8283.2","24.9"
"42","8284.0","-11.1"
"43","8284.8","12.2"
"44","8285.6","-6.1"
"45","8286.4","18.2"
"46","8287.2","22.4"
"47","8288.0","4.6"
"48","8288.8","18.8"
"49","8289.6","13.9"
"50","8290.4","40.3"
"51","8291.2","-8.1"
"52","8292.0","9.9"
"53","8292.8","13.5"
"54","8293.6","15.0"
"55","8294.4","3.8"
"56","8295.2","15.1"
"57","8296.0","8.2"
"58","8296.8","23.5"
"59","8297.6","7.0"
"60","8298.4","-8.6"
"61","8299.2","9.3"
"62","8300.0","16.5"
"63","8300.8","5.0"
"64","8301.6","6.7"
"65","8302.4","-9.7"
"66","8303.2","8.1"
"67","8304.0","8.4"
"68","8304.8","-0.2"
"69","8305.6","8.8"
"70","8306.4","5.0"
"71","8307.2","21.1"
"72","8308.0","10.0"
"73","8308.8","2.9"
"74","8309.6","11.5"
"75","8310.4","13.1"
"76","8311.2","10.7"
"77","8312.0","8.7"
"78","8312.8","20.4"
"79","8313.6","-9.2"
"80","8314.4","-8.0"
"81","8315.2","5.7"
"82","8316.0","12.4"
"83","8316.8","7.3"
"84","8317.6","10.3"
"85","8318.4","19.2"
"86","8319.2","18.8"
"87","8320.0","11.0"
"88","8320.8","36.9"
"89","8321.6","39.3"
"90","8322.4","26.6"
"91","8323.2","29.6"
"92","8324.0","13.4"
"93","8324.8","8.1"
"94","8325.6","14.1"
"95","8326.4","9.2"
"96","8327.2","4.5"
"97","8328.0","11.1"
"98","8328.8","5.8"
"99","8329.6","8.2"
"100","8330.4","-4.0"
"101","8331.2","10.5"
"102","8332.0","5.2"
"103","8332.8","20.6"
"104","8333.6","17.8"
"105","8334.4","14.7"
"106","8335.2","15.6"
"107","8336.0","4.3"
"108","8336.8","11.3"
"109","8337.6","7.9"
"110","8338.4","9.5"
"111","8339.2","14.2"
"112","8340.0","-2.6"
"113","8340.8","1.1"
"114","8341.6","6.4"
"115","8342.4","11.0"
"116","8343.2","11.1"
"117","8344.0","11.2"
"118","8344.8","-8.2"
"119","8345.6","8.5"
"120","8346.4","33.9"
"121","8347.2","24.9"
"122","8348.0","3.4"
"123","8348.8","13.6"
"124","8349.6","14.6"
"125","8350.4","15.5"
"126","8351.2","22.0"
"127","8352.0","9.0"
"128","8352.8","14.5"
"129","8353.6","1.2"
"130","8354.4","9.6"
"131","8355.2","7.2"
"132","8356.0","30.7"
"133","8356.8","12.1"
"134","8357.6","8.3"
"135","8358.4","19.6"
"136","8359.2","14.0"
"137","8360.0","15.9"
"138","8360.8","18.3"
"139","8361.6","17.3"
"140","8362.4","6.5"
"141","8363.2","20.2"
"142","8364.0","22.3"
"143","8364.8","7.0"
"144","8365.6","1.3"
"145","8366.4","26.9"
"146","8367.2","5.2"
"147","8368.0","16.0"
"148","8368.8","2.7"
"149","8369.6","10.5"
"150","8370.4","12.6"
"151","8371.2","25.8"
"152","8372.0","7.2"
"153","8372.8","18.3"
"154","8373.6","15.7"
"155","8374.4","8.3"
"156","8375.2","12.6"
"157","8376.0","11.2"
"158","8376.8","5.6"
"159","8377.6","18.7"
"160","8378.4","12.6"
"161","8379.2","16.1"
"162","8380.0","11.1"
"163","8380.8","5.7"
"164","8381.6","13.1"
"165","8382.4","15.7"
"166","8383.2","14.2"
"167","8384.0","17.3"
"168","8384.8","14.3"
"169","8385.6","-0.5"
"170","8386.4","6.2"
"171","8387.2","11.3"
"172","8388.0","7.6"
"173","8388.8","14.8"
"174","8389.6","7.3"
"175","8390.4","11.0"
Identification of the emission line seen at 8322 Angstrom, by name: H-gamma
